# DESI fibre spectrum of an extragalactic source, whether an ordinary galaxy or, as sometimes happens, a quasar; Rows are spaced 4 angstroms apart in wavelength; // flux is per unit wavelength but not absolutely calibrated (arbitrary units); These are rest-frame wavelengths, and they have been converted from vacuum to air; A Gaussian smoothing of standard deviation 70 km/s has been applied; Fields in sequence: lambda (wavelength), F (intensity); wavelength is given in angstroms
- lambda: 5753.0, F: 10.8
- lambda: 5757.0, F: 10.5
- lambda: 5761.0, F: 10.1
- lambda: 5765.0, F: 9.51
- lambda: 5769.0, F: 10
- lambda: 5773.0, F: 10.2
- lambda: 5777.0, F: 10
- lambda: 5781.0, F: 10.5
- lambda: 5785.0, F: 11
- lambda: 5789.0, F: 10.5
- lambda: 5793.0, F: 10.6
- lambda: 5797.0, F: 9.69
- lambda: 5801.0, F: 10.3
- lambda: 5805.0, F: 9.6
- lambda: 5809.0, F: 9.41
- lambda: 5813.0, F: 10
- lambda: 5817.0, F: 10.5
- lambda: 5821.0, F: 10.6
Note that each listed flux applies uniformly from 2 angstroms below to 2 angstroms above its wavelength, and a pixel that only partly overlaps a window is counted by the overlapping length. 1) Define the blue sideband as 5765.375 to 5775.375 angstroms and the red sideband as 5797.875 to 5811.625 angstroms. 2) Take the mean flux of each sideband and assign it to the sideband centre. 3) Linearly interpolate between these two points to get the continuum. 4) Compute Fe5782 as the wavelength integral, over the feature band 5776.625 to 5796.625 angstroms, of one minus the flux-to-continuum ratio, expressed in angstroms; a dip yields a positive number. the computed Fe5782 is -1.2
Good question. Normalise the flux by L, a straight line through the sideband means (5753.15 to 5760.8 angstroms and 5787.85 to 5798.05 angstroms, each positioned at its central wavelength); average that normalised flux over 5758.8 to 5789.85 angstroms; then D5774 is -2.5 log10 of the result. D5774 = 0.018 mag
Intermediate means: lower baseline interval 10.5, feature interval 10.2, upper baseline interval 10.3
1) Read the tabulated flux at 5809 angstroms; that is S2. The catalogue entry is 9.41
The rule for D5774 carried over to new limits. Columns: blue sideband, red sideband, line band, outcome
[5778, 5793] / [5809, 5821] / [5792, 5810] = 0.05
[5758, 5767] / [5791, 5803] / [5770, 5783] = -0.02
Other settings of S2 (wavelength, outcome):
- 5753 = 10.8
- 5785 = 11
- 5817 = 10.5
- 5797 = 9.69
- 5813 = 10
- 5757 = 10.5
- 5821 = 10.6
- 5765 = 9.51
